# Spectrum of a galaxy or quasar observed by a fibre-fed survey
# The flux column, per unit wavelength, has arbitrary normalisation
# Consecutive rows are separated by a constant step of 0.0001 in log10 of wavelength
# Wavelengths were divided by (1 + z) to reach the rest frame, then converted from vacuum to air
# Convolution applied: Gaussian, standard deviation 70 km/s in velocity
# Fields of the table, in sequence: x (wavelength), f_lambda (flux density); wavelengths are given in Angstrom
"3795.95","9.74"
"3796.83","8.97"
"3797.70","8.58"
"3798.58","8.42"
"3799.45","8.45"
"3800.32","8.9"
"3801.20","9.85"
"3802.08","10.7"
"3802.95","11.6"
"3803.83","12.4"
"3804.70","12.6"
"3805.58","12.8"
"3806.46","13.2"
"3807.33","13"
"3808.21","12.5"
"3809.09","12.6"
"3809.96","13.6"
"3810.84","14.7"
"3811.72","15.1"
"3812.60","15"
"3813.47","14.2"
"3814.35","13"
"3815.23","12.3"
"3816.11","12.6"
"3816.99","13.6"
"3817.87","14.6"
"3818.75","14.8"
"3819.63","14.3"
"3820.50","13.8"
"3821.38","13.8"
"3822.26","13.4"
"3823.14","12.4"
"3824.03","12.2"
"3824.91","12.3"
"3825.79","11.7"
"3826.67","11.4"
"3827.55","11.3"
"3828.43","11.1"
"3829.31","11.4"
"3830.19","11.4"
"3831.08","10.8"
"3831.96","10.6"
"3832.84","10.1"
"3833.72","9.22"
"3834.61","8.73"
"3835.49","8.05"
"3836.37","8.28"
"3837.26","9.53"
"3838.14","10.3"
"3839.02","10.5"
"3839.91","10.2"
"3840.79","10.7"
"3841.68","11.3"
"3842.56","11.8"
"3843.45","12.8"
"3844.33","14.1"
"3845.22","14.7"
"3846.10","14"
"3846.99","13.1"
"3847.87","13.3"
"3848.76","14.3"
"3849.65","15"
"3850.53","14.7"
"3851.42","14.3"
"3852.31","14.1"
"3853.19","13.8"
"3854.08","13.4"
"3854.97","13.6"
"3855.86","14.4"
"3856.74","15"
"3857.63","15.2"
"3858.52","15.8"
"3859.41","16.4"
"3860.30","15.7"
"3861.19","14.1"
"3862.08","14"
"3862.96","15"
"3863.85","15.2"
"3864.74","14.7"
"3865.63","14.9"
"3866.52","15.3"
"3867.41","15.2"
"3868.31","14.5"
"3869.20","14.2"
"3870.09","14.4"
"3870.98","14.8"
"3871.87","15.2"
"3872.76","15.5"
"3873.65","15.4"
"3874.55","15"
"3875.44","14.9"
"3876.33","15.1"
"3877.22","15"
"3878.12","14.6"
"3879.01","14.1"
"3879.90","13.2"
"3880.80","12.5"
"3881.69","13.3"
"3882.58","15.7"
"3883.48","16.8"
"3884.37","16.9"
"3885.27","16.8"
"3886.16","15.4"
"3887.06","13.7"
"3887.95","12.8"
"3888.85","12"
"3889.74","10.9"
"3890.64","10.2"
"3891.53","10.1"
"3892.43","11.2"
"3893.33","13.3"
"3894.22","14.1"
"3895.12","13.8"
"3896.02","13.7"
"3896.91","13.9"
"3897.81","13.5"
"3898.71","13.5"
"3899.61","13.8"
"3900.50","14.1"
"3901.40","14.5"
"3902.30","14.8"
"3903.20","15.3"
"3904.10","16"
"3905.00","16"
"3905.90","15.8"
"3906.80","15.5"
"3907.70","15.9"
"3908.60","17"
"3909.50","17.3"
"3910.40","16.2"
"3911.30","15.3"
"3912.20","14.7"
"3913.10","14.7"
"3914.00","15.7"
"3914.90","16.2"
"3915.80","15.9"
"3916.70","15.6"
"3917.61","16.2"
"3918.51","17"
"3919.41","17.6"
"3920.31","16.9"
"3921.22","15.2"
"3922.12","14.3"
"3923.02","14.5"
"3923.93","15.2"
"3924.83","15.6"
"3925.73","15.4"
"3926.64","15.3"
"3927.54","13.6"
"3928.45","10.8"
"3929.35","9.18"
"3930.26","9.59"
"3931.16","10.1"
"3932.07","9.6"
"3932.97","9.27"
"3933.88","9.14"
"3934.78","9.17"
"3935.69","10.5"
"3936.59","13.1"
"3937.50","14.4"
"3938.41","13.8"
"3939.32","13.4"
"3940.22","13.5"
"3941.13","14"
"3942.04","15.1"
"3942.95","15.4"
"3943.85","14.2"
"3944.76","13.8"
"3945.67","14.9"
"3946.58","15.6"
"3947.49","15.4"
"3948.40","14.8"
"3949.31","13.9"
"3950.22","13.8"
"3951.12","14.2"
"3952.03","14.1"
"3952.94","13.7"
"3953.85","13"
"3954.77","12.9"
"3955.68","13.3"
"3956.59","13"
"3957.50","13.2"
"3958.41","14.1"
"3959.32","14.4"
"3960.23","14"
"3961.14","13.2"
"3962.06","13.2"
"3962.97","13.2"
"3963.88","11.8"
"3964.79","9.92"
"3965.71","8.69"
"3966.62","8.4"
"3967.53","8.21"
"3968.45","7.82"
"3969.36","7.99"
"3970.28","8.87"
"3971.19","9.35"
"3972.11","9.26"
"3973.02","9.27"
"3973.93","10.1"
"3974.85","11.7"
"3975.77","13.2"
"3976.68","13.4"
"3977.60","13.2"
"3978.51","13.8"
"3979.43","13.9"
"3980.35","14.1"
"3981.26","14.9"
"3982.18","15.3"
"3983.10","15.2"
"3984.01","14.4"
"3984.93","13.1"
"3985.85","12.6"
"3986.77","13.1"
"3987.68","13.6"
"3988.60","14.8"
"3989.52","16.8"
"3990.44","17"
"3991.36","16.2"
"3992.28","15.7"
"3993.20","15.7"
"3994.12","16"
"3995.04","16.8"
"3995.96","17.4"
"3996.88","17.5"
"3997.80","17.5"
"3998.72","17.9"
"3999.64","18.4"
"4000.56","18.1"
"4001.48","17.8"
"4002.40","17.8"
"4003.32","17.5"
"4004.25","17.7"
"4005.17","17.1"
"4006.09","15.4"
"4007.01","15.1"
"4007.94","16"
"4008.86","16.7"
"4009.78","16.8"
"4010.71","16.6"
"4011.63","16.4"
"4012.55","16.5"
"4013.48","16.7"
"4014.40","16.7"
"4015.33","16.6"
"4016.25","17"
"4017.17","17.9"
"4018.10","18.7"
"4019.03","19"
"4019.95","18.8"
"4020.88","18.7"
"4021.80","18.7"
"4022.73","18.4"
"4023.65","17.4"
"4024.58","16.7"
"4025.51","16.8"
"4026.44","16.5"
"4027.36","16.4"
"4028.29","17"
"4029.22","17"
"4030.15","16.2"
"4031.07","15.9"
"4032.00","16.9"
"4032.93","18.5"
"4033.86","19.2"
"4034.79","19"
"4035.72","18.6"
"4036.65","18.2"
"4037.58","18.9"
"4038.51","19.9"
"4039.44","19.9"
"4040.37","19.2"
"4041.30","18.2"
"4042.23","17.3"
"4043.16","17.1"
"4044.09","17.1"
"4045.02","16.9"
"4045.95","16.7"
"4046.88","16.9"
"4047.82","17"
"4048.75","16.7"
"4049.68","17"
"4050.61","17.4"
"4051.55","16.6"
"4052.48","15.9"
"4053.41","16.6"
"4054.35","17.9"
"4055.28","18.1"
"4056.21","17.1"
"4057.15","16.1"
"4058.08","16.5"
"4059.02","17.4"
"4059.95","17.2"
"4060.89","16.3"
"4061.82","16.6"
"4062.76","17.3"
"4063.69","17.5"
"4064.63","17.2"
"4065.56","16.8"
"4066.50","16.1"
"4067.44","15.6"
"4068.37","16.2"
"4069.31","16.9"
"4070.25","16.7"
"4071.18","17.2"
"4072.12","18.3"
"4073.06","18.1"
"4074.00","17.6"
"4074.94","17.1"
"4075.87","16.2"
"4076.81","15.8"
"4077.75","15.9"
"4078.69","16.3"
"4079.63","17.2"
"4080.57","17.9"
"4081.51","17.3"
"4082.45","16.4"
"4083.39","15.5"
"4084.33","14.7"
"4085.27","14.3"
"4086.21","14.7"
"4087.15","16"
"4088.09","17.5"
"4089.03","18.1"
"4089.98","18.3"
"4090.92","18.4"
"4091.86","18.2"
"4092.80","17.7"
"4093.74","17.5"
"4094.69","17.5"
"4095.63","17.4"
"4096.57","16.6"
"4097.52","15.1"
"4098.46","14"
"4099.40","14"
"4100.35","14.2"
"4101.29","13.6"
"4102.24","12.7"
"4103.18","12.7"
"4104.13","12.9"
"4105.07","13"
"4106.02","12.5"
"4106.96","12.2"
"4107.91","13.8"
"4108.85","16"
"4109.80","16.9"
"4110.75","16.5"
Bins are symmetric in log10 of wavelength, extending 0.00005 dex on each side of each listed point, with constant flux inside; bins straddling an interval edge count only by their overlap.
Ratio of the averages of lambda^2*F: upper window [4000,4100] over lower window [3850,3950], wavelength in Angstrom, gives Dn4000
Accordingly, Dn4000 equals 1.29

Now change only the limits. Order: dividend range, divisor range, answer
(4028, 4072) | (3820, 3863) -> 1.53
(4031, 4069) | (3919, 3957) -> 1.37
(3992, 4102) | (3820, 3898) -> 1.41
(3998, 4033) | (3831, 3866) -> 1.45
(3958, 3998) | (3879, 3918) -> 0.94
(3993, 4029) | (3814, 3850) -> 1.57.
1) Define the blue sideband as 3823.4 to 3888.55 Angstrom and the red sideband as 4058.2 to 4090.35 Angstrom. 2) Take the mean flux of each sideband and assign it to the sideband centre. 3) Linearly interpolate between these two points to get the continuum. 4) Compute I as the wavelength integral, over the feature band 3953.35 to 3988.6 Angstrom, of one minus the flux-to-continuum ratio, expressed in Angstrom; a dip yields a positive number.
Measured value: 6.8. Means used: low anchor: 13.4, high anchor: 16.7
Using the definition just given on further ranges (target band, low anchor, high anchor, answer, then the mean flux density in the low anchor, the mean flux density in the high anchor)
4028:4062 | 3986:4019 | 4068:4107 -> -2.3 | 16.7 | 16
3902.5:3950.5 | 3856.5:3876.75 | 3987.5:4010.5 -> 4.6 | 15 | 16.7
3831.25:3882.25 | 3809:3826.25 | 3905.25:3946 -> 1.1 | 13.5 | 14.1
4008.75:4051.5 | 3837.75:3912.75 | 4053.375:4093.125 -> -3.3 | 14.2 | 16.9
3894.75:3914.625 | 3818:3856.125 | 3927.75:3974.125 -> -4.8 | 12.2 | 12.1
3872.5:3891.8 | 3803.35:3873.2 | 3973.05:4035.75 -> -0.2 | 13.1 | 16.2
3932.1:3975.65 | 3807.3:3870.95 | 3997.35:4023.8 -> 10.0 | 13.1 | 17.4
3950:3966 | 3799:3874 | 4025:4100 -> 2.2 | 13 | 17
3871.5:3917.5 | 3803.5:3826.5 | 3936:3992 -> -4.8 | 13.3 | 13.1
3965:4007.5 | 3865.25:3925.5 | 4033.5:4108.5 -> 4.5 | 14.8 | 16.6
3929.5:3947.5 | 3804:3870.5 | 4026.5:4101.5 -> 2.7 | 13.1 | 17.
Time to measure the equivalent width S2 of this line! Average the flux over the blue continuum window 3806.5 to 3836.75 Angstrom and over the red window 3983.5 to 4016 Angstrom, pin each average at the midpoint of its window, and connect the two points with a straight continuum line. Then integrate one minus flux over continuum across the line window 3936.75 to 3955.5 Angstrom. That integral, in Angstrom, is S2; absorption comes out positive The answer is 1.2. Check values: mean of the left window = 12.3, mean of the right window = 16.3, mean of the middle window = 14.2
